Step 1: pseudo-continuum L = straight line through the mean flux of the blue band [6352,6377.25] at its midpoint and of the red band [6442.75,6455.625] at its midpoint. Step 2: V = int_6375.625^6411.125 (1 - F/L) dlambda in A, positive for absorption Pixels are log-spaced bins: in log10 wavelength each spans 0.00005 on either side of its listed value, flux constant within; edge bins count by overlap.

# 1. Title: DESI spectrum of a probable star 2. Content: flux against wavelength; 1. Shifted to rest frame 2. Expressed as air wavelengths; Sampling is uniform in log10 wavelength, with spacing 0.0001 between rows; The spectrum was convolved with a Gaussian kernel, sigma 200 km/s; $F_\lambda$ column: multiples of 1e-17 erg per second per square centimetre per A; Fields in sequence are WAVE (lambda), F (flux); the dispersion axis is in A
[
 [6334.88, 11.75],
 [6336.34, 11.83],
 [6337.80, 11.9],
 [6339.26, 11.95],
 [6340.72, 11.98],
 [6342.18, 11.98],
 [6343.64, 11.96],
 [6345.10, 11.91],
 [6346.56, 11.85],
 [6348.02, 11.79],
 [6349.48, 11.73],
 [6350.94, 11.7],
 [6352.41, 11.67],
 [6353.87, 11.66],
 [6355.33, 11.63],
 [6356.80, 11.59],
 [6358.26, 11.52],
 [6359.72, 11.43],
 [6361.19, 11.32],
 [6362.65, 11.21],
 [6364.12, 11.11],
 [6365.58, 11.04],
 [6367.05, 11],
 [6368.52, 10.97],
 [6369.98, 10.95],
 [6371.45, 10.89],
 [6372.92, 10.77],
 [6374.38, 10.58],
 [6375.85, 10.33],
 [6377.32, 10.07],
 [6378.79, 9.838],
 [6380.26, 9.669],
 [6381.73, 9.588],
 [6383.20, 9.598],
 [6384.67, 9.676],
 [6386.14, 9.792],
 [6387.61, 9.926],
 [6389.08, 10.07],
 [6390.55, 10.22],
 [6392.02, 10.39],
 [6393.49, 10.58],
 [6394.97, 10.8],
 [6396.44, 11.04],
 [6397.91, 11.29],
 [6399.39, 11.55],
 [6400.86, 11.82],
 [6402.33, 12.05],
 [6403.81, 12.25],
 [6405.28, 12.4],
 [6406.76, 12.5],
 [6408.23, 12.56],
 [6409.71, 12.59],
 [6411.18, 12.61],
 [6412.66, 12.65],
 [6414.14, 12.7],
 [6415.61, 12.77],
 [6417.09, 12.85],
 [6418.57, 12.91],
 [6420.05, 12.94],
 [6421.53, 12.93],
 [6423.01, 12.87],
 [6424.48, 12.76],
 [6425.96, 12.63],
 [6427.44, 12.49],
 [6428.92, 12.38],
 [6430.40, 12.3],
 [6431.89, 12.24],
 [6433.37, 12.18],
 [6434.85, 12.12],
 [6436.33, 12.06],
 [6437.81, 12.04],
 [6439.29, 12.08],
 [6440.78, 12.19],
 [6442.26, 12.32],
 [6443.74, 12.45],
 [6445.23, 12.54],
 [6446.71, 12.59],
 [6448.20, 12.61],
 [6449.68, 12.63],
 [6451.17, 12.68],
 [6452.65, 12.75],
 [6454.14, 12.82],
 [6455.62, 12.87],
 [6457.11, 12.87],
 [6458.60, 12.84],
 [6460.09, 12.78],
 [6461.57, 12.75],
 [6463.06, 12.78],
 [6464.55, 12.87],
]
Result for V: 2.3 A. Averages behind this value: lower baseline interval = 11.1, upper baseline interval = 12.6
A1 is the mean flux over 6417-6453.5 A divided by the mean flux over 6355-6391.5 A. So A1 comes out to 1.2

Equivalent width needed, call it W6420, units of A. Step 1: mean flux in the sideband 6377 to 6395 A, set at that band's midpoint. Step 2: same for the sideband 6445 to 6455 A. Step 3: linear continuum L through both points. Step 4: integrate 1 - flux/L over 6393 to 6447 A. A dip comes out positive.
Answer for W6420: -4.20 A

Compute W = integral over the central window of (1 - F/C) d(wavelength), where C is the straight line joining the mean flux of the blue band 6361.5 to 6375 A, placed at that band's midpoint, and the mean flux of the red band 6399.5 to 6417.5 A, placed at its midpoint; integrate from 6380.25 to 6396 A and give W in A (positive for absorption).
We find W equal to 2.20 A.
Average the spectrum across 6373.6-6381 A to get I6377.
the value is 10.1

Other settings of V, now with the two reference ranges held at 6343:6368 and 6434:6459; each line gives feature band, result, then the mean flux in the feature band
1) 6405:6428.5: -1.0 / 12.7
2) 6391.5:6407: 0.6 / 11.5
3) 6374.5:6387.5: 2.1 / 9.86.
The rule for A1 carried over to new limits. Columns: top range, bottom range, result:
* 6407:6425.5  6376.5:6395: 1.28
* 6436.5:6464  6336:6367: 1.08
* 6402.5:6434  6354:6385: 1.17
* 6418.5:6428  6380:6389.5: 1.31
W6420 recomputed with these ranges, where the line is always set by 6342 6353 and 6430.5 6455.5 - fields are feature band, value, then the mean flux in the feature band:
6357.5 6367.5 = 0.6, 11.2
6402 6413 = -0.2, 12.5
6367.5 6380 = 1.5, 10.5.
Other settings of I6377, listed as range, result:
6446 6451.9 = 12.6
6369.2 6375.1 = 10.8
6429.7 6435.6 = 12.2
